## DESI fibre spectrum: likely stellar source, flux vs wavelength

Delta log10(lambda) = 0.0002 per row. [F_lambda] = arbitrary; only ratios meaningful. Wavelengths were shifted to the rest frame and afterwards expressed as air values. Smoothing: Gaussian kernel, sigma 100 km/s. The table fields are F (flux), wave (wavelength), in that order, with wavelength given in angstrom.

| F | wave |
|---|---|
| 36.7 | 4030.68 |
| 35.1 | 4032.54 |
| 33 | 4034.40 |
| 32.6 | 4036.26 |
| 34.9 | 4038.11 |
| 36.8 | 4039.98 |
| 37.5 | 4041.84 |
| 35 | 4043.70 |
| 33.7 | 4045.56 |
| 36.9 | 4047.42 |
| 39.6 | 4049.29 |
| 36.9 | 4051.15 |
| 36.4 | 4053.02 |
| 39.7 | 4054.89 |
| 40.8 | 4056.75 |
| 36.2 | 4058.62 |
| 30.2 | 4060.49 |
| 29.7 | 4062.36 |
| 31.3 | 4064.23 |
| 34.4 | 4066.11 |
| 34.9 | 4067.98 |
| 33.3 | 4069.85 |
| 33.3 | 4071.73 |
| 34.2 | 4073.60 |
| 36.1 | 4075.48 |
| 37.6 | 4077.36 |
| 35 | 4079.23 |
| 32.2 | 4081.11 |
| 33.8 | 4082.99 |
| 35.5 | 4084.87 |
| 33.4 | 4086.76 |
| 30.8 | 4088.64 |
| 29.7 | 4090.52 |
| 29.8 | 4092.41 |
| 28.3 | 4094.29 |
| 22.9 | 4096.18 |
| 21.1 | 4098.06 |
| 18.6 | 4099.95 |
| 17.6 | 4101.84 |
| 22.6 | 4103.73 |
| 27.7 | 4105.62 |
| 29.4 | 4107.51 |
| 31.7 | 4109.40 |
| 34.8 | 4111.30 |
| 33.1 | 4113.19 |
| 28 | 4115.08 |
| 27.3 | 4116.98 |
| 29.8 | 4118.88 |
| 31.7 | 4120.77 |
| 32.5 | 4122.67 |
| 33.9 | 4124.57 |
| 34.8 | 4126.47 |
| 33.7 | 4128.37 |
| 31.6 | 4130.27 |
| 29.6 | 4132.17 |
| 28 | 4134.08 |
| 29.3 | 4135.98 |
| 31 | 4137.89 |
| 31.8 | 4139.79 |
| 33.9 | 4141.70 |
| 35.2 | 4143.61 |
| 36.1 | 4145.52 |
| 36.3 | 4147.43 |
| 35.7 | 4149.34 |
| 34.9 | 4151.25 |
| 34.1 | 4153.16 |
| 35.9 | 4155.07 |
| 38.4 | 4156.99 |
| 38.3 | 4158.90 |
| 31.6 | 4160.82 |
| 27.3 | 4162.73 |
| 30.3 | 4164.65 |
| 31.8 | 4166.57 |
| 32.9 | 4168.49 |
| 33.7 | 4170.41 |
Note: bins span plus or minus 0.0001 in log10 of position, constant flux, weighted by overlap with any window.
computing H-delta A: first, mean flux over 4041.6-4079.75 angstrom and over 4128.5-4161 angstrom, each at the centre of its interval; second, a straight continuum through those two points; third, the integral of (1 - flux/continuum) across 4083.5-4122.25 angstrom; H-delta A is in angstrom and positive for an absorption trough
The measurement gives 7.0 angstrom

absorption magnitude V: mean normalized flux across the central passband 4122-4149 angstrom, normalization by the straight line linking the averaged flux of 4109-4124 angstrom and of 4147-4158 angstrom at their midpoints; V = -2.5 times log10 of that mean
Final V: 0.03 mag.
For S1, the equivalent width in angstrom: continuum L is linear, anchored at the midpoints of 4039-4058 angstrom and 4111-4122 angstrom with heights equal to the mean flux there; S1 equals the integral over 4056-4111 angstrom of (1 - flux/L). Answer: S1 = 5.2 angstrom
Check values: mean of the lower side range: 37.3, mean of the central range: 30.8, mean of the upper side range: 30.6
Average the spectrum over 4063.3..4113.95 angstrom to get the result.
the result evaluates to 30.5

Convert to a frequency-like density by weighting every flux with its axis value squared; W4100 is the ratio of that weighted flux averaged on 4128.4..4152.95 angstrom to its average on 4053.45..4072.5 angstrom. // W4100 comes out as 1.0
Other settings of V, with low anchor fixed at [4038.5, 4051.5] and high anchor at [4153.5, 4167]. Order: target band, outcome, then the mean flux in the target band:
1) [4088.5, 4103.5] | 0.40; 24.4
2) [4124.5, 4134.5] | 0.08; 32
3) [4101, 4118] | 0.23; 28.1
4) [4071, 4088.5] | 0.04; 34.4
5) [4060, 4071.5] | 0.11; 32.4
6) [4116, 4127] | 0.10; 31.5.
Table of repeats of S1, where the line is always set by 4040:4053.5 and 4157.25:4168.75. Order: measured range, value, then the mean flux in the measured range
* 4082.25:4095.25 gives 1.3 angstrom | 31.6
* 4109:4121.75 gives 1.2 angstrom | 30.9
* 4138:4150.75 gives -0.6 angstrom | 34.6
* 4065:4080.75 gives 0.4 angstrom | 34.7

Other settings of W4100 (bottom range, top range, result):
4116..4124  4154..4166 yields 1.12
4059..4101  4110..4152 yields 1.06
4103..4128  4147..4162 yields 1.18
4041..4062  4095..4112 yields 0.71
